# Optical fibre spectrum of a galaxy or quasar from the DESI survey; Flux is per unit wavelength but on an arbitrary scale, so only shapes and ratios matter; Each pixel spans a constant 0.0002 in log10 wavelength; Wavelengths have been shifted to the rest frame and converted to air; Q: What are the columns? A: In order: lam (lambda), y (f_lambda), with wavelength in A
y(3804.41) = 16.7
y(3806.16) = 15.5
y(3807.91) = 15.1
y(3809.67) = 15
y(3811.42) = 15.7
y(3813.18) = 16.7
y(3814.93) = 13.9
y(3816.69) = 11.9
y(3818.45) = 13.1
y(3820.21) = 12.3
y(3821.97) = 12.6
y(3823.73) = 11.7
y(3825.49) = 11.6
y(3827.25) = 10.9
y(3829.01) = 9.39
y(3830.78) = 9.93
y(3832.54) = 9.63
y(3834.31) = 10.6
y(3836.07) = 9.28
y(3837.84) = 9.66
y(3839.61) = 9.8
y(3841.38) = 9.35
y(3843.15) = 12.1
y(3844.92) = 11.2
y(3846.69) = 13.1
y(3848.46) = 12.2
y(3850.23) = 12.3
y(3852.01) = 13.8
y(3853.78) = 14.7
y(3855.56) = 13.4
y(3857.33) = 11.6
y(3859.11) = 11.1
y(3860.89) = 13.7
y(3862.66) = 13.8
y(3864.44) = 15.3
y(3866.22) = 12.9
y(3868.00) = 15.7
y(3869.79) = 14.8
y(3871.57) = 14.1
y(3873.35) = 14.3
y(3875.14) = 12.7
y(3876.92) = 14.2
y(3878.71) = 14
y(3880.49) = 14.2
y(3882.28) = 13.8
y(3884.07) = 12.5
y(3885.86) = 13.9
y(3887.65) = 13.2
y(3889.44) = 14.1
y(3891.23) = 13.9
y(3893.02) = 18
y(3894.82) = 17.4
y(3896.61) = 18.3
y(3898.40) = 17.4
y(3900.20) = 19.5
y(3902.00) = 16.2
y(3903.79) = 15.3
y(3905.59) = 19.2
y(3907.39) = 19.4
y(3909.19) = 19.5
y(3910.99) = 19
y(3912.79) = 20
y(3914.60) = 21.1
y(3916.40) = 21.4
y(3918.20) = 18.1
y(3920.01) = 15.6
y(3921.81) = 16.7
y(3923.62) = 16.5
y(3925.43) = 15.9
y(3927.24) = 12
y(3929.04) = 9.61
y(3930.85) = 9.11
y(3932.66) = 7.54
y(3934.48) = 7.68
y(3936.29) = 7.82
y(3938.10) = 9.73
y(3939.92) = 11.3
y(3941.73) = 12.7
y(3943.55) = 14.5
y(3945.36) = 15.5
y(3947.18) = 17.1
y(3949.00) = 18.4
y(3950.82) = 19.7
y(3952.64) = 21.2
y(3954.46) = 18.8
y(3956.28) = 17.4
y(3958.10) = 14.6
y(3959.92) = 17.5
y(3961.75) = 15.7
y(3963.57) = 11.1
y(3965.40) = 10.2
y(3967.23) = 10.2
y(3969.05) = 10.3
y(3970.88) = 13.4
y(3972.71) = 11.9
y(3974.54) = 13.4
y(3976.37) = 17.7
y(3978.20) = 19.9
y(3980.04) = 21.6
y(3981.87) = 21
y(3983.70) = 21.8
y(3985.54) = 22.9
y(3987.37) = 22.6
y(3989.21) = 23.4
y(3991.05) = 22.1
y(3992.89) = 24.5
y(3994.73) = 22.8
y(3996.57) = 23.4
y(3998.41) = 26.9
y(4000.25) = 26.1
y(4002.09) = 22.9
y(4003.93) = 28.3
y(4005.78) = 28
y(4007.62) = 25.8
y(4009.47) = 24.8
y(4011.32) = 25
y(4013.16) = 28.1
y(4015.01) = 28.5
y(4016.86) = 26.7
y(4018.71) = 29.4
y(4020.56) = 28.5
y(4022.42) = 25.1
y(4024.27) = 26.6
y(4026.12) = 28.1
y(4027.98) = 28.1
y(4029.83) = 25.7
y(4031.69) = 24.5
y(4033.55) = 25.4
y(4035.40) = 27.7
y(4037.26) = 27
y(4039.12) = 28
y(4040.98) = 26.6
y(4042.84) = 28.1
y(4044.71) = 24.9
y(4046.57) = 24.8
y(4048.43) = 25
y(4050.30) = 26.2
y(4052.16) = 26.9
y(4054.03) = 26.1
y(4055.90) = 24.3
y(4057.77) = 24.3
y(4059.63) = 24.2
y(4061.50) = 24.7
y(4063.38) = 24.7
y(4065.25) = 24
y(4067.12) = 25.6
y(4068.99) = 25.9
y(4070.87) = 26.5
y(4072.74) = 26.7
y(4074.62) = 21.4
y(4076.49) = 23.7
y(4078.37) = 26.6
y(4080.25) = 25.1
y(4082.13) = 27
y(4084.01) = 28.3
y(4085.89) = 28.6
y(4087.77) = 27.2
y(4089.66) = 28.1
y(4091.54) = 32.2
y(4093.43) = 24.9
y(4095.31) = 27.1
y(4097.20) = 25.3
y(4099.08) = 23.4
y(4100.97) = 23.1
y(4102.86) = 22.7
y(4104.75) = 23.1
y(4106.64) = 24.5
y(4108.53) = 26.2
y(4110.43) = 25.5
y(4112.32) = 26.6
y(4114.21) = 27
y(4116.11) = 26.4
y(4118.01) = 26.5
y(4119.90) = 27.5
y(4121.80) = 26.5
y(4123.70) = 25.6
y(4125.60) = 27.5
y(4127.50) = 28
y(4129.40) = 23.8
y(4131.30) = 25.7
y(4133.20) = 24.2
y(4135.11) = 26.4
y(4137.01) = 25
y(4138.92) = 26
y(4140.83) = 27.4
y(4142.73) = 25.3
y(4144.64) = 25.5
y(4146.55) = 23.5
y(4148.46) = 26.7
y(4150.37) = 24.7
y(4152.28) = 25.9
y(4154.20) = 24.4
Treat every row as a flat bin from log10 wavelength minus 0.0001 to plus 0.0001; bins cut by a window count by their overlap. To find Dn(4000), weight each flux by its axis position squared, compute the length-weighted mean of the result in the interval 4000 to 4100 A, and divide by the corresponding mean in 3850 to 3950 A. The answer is 1.92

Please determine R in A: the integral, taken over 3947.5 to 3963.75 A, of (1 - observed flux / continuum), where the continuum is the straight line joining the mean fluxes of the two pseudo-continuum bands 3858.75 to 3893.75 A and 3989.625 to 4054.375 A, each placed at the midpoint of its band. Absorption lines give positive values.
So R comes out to 2.5 A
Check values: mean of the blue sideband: 14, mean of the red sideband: 26.2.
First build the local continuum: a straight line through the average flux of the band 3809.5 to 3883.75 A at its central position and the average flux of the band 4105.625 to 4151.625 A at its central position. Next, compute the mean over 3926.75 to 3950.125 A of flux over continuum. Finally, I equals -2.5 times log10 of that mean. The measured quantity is 0.39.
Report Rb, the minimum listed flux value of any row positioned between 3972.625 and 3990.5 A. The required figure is 11.9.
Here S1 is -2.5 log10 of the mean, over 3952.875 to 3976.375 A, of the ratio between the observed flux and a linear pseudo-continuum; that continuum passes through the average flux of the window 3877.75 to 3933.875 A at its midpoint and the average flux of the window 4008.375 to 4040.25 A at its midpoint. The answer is 0.45 mag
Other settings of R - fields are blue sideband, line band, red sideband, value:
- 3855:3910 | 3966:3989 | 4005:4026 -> 6.2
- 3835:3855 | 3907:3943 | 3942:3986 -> 0.6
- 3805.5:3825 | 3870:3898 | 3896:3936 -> 1.3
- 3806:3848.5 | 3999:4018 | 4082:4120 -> -4.5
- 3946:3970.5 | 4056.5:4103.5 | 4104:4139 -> -4.9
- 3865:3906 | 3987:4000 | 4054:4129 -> -1.9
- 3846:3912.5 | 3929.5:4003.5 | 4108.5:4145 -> 8.4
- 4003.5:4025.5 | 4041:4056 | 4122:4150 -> 0.4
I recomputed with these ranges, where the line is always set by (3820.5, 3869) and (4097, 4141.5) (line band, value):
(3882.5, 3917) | -0.172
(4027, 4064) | -0.182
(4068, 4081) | -0.080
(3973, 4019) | -0.210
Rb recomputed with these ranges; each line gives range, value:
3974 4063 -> 13.4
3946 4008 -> 10.2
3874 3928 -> 12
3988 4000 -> 22.1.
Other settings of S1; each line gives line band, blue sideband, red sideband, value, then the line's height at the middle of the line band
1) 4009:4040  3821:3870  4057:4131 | -0.223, 21.9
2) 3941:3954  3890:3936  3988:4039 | 0.142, 19.5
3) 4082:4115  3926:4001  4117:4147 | -0.091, 24.1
